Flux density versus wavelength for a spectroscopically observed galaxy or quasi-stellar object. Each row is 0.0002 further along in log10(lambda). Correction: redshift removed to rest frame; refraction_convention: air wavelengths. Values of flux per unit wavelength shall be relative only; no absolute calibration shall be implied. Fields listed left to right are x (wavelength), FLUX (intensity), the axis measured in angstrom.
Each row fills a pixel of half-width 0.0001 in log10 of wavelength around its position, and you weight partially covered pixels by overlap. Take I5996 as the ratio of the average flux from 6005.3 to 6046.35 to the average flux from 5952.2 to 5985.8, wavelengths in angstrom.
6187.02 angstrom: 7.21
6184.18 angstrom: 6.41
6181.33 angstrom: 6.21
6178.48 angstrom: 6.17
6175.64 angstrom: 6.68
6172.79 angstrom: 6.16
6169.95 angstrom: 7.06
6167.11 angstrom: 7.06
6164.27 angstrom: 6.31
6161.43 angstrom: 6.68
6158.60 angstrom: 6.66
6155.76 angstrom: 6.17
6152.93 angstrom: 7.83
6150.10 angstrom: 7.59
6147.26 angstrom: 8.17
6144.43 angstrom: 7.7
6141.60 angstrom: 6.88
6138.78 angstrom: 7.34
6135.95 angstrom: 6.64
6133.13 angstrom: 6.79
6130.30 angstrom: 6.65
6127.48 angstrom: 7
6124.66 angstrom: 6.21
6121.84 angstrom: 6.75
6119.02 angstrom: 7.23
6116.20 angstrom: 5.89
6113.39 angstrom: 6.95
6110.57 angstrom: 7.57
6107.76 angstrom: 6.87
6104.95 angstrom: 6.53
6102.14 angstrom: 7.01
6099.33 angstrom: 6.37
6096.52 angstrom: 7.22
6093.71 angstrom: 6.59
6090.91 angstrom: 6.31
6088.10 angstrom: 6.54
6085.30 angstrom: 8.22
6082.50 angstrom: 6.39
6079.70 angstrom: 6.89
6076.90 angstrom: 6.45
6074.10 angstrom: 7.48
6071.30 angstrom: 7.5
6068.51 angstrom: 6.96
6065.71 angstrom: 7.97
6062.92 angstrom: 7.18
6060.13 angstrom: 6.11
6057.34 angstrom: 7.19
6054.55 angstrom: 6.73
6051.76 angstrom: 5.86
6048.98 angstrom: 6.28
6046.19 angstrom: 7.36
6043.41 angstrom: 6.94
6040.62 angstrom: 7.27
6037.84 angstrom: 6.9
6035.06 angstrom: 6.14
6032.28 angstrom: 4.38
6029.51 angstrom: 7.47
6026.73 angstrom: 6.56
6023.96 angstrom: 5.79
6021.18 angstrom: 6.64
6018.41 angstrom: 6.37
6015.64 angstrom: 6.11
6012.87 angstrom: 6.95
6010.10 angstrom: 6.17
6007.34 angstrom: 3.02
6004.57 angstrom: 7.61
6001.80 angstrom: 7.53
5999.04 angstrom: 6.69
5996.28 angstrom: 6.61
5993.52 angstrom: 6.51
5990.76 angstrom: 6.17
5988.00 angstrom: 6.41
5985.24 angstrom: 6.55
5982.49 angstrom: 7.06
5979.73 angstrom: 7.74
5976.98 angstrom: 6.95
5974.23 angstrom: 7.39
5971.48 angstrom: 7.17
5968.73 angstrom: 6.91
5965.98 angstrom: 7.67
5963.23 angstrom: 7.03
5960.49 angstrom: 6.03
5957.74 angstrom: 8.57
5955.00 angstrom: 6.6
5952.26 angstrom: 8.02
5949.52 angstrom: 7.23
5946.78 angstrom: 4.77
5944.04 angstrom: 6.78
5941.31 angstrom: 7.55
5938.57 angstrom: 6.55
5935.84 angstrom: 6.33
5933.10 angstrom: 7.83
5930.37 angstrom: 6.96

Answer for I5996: 0.87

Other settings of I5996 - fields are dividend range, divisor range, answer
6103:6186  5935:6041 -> 1.03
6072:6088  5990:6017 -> 1.11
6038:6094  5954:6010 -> 1.02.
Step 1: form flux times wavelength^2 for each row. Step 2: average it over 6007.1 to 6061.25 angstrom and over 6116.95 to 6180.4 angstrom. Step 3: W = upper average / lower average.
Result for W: 1.12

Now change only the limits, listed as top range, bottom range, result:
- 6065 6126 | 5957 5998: 1.03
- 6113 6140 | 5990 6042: 1.10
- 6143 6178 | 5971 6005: 1.07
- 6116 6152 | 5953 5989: 1.05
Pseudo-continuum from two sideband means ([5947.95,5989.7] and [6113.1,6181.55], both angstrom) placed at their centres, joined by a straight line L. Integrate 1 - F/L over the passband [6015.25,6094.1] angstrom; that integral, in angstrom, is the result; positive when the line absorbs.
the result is 3.1 angstrom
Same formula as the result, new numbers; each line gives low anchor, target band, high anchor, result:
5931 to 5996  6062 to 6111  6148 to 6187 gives -1.2 angstrom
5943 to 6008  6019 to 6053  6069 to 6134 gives 1.9 angstrom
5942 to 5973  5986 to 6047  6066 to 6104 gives 4.7 angstrom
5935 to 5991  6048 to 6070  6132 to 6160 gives 0.9 angstrom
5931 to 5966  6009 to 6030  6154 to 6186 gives 1.1 angstrom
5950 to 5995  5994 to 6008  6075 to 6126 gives 1.0 angstrom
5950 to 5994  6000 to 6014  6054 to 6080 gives 1.6 angstrom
